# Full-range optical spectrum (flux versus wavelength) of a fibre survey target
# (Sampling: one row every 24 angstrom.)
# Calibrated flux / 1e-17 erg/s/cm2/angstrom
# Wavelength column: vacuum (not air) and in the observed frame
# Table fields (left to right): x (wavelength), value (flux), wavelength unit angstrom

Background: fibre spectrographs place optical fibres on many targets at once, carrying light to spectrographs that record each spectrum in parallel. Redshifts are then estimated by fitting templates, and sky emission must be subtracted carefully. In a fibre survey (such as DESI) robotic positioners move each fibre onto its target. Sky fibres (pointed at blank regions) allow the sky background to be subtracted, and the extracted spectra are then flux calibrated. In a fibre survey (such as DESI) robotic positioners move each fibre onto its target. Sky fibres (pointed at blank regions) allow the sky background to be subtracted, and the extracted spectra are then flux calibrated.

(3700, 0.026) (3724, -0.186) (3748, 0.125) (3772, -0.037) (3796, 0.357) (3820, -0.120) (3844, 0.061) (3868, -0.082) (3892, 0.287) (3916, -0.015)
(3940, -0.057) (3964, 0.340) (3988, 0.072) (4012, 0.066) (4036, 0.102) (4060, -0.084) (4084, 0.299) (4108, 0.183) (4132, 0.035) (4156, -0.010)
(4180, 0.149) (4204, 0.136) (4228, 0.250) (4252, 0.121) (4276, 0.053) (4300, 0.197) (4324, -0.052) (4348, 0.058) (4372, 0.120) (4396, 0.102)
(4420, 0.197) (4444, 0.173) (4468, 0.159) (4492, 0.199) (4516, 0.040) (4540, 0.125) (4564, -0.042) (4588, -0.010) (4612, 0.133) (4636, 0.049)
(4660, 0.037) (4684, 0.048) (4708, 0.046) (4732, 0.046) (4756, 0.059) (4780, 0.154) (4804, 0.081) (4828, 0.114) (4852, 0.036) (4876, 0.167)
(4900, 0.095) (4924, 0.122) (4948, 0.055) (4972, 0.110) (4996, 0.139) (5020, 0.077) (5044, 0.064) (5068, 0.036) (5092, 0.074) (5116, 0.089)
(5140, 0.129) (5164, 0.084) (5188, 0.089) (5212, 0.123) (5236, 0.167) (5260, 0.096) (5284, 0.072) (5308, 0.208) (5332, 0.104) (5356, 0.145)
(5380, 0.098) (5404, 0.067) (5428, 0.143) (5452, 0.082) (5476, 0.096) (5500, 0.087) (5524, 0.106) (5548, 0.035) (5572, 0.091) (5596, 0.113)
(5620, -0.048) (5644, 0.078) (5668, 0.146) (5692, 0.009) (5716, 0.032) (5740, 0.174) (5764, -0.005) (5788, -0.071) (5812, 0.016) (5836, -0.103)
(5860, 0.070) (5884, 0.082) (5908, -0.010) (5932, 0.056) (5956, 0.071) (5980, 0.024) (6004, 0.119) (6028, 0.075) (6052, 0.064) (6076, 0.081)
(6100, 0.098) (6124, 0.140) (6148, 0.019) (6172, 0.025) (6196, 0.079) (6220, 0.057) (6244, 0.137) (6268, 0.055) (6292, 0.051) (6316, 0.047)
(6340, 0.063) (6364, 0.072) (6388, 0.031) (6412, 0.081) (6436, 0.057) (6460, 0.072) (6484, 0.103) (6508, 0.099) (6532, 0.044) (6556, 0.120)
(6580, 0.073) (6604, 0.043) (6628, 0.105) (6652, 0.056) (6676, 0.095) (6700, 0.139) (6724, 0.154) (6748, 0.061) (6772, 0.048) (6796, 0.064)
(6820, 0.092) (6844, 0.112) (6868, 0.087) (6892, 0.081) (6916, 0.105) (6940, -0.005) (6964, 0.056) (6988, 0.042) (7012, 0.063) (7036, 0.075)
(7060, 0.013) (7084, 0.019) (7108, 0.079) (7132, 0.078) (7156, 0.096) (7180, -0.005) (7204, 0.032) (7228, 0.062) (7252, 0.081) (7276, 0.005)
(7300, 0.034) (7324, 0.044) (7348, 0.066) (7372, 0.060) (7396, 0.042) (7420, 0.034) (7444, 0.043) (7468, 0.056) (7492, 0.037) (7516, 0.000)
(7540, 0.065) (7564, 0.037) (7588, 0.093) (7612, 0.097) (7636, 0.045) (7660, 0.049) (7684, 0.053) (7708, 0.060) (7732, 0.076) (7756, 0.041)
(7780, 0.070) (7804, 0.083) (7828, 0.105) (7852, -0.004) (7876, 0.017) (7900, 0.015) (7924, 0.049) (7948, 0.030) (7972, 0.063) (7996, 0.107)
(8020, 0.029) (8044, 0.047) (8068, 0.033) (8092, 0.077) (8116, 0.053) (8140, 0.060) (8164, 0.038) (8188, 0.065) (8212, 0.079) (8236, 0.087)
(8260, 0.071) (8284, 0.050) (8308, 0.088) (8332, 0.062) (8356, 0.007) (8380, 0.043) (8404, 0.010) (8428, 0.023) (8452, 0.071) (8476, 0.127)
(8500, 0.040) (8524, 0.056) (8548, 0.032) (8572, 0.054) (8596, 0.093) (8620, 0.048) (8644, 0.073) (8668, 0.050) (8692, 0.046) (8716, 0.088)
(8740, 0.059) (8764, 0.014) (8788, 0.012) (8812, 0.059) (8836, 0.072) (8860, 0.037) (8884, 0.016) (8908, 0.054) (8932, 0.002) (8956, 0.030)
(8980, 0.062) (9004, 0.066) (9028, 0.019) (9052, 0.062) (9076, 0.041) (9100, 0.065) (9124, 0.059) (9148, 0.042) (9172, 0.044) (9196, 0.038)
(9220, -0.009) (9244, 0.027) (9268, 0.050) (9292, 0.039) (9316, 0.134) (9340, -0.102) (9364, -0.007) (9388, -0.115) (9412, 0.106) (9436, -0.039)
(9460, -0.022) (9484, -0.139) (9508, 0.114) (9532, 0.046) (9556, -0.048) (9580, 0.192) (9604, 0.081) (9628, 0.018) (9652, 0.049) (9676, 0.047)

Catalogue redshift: 0.16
